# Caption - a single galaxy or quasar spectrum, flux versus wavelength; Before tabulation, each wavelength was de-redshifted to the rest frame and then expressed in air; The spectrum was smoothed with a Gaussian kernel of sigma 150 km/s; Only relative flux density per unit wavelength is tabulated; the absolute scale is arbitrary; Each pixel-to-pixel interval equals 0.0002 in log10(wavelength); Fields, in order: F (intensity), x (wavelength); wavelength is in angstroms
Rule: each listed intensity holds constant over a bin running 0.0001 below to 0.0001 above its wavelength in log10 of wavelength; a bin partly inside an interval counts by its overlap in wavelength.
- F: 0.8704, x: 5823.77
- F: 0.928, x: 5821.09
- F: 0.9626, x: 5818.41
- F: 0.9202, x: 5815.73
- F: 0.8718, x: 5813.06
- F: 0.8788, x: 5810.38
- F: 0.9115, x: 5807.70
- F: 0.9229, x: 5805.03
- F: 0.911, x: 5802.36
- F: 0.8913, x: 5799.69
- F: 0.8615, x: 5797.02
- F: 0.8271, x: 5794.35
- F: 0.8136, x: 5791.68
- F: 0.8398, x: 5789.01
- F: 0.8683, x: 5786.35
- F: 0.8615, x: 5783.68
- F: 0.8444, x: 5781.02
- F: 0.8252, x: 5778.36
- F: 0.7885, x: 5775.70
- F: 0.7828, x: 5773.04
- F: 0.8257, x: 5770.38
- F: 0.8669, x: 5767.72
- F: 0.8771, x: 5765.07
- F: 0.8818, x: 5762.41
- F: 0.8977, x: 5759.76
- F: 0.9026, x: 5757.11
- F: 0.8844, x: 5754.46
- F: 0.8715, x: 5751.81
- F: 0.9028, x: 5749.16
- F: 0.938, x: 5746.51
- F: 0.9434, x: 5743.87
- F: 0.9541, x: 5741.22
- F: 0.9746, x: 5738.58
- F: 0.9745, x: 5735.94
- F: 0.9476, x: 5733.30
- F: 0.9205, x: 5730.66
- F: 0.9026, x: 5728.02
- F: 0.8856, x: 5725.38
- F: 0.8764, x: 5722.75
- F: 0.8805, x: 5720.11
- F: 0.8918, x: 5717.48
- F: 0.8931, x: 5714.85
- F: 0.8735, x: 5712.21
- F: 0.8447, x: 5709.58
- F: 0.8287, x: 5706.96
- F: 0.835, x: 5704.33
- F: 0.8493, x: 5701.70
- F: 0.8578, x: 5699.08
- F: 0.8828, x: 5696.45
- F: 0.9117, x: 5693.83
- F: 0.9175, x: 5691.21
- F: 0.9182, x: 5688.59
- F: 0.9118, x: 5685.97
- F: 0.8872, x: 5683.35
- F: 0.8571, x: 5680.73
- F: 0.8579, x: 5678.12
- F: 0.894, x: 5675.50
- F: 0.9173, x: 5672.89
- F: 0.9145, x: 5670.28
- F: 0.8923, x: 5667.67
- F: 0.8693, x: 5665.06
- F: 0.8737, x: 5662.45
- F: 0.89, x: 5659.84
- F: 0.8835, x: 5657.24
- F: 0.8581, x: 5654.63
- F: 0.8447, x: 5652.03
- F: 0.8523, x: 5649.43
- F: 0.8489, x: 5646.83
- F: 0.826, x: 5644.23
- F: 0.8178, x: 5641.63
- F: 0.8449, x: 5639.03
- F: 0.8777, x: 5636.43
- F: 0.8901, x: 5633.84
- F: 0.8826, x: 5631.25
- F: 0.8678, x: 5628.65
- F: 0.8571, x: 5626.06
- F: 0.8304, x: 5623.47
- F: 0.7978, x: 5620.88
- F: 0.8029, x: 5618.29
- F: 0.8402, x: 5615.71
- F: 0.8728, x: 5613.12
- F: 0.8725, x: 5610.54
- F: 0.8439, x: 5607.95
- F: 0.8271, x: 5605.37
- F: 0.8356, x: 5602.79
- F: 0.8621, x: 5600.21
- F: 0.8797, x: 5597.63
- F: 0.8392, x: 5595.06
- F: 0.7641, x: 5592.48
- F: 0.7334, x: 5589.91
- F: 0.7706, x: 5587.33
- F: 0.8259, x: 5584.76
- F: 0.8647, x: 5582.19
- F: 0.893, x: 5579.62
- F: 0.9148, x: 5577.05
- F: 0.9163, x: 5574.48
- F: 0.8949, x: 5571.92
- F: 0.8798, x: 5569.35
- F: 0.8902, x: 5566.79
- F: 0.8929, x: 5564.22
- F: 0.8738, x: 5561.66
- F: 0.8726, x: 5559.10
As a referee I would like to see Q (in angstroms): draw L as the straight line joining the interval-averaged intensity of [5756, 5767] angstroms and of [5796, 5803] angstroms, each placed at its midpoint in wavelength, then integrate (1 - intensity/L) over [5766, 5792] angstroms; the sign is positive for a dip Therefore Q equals 1.6 angstroms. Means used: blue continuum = 0.889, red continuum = 0.887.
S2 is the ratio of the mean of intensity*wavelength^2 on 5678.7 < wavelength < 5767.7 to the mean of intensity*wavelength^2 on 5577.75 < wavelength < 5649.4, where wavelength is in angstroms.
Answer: 1.11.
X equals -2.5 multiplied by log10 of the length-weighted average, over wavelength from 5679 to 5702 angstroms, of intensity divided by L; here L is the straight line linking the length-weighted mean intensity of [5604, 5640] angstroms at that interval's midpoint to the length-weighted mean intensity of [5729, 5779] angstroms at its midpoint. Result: -0.02 mag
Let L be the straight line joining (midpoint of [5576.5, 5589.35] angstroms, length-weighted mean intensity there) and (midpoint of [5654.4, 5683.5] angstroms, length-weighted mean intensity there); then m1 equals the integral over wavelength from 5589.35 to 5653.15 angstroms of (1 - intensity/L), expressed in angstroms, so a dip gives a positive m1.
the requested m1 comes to 1.45 angstroms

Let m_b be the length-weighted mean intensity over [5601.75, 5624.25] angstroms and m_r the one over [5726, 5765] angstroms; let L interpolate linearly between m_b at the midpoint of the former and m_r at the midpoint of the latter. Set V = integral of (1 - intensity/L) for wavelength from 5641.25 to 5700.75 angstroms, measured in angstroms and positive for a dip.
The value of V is -0.41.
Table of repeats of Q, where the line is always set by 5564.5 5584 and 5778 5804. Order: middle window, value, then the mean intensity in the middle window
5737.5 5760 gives -1.5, 0.919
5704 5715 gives 0.2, 0.853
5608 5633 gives 1.0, 0.848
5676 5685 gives 0.0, 0.871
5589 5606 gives 1.3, 0.822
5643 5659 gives 0.5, 0.854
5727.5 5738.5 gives -1.0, 0.943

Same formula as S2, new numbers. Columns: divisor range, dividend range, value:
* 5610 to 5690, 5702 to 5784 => 1.05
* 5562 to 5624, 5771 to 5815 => 1.08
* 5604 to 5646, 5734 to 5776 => 1.11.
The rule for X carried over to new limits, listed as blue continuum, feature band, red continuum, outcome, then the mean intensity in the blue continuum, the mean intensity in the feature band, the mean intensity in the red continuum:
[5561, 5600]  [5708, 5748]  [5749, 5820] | -0.06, 0.855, 0.913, 0.87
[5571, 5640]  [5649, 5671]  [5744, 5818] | -0.03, 0.848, 0.875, 0.872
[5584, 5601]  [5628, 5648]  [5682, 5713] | -0.02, 0.809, 0.856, 0.876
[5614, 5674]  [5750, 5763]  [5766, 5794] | -0.07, 0.86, 0.889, 0.832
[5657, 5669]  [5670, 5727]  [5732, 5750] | 0.04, 0.882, 0.881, 0.949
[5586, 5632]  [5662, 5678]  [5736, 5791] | -0.05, 0.832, 0.892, 0.878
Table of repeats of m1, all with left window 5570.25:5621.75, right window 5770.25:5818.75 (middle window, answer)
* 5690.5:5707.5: -0.3 angstroms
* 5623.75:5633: -0.2 angstroms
